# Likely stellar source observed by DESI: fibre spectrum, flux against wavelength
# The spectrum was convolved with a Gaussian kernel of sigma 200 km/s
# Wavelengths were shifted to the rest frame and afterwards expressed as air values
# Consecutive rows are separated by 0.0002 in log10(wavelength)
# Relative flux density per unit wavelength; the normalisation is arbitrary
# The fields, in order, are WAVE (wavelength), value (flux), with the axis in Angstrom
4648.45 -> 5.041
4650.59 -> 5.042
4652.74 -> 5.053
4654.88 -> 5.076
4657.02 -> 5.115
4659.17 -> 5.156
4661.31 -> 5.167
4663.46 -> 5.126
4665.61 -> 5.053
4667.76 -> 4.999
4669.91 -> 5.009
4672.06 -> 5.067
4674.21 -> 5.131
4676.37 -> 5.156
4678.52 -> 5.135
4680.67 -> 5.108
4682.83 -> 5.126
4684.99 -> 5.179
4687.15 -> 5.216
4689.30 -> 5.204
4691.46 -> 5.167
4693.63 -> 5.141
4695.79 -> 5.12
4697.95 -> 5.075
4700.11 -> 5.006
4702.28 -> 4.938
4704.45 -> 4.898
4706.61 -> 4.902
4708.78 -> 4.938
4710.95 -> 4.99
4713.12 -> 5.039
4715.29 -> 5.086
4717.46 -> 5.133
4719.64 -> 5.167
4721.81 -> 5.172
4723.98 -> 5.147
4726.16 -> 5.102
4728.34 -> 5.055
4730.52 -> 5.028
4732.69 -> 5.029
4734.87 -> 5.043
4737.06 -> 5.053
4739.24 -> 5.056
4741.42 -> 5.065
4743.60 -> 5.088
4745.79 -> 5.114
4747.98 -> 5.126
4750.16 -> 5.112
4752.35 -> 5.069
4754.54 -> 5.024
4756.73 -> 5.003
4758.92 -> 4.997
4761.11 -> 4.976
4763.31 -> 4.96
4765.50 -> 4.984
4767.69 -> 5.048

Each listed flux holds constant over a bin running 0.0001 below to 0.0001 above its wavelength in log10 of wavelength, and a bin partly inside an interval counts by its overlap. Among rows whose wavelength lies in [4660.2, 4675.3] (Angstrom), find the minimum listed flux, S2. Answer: 4.999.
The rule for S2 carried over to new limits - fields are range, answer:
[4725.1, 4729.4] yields 5.055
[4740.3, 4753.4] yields 5.065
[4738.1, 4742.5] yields 5.056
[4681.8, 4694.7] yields 5.126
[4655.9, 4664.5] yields 5.115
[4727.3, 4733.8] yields 5.028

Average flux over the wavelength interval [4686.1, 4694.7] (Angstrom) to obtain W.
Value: 5.18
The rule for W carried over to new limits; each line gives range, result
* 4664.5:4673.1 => 5.03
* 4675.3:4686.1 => 5.14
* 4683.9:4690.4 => 5.2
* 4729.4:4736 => 5.03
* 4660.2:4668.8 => 5.09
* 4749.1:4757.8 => 5.05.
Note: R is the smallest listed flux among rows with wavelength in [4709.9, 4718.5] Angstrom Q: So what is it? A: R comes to 4.99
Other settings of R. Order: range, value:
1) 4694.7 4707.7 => 4.898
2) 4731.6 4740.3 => 5.029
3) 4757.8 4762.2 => 4.976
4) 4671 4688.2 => 5.067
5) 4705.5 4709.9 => 4.902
